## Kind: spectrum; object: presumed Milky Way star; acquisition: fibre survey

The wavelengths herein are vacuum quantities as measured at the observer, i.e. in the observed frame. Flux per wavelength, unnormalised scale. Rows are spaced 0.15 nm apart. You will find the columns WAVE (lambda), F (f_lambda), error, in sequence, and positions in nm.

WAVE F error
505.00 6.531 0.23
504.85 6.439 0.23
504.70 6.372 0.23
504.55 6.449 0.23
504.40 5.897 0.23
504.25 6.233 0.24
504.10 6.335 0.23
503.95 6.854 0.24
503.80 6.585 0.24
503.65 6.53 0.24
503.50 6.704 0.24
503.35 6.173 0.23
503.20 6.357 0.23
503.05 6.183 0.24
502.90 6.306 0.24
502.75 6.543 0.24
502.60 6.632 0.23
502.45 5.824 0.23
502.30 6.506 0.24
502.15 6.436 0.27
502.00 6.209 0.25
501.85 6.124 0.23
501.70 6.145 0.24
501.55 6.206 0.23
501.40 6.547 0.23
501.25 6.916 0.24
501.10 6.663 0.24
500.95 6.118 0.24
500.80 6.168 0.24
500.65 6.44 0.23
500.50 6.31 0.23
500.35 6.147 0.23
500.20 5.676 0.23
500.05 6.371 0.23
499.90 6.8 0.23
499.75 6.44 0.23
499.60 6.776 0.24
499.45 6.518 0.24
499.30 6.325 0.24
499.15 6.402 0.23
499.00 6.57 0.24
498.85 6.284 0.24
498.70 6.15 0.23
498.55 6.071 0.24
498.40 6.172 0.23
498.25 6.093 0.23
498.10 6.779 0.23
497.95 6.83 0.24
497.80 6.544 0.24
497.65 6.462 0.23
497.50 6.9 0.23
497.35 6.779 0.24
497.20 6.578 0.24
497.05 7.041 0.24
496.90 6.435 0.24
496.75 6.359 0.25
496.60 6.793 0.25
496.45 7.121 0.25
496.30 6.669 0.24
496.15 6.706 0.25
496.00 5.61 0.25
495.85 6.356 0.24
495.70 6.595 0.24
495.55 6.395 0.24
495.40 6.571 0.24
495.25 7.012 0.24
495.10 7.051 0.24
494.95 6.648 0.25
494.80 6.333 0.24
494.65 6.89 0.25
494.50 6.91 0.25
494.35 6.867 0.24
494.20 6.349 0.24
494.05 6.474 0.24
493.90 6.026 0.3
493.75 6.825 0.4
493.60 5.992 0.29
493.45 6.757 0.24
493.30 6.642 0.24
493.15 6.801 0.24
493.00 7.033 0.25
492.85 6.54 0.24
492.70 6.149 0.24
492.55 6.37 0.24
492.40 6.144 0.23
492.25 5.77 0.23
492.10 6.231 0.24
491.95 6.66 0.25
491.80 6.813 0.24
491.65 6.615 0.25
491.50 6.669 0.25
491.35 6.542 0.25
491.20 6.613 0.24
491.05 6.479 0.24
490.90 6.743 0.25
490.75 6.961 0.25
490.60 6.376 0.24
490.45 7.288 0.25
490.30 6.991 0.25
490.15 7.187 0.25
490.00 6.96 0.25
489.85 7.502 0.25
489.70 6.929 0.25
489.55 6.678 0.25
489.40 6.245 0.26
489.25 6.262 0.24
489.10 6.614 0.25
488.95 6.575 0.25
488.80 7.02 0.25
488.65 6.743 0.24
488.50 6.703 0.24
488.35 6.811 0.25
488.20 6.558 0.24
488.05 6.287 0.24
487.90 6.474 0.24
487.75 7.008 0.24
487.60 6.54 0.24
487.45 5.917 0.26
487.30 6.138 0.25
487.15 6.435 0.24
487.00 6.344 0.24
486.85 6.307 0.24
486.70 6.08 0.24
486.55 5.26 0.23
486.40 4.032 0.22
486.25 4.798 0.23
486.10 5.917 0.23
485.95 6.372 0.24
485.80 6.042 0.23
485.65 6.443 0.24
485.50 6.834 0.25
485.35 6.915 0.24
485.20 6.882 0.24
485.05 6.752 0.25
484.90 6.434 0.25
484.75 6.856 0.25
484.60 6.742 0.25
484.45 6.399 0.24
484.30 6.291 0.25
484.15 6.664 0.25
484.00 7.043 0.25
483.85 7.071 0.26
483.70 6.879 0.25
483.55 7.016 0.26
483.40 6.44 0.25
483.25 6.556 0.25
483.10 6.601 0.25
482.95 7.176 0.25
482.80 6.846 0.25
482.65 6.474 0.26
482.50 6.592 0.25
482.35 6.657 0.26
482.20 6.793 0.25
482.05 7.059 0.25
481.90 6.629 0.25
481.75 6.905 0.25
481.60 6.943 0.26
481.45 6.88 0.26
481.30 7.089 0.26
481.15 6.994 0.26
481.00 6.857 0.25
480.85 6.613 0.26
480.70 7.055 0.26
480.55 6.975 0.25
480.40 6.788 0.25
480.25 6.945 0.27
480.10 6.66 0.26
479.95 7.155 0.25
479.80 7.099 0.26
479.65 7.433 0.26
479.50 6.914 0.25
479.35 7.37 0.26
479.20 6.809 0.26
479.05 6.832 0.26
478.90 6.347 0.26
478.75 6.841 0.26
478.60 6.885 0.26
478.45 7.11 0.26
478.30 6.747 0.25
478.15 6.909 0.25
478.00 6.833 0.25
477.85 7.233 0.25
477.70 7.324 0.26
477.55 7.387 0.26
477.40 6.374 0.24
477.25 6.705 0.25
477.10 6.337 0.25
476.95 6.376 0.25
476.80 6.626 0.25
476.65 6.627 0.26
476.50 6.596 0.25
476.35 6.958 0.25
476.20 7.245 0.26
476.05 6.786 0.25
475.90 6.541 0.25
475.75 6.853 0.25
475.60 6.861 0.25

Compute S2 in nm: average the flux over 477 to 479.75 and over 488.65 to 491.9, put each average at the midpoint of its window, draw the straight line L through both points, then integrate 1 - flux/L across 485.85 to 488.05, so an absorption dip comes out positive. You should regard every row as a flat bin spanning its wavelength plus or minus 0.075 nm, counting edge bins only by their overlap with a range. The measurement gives 0.26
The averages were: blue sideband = 6.91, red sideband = 6.76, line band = 5.98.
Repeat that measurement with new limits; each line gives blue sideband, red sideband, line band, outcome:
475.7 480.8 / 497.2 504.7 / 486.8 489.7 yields 0.06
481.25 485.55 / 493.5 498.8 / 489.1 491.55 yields -0.04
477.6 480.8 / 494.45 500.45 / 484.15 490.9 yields 0.28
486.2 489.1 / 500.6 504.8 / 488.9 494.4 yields -0.30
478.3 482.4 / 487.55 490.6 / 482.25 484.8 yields 0.05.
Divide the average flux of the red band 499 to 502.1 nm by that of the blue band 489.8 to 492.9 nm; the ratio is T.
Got 0.96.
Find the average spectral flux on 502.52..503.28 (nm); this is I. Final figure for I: 6.4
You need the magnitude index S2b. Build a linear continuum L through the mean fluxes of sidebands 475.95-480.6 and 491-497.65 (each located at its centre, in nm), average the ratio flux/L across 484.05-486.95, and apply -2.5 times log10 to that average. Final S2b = 0.087 mag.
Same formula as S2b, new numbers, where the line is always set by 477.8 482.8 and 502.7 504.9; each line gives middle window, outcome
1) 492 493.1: 0.049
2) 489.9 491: -0.041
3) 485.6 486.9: 0.192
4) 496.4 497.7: -0.029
